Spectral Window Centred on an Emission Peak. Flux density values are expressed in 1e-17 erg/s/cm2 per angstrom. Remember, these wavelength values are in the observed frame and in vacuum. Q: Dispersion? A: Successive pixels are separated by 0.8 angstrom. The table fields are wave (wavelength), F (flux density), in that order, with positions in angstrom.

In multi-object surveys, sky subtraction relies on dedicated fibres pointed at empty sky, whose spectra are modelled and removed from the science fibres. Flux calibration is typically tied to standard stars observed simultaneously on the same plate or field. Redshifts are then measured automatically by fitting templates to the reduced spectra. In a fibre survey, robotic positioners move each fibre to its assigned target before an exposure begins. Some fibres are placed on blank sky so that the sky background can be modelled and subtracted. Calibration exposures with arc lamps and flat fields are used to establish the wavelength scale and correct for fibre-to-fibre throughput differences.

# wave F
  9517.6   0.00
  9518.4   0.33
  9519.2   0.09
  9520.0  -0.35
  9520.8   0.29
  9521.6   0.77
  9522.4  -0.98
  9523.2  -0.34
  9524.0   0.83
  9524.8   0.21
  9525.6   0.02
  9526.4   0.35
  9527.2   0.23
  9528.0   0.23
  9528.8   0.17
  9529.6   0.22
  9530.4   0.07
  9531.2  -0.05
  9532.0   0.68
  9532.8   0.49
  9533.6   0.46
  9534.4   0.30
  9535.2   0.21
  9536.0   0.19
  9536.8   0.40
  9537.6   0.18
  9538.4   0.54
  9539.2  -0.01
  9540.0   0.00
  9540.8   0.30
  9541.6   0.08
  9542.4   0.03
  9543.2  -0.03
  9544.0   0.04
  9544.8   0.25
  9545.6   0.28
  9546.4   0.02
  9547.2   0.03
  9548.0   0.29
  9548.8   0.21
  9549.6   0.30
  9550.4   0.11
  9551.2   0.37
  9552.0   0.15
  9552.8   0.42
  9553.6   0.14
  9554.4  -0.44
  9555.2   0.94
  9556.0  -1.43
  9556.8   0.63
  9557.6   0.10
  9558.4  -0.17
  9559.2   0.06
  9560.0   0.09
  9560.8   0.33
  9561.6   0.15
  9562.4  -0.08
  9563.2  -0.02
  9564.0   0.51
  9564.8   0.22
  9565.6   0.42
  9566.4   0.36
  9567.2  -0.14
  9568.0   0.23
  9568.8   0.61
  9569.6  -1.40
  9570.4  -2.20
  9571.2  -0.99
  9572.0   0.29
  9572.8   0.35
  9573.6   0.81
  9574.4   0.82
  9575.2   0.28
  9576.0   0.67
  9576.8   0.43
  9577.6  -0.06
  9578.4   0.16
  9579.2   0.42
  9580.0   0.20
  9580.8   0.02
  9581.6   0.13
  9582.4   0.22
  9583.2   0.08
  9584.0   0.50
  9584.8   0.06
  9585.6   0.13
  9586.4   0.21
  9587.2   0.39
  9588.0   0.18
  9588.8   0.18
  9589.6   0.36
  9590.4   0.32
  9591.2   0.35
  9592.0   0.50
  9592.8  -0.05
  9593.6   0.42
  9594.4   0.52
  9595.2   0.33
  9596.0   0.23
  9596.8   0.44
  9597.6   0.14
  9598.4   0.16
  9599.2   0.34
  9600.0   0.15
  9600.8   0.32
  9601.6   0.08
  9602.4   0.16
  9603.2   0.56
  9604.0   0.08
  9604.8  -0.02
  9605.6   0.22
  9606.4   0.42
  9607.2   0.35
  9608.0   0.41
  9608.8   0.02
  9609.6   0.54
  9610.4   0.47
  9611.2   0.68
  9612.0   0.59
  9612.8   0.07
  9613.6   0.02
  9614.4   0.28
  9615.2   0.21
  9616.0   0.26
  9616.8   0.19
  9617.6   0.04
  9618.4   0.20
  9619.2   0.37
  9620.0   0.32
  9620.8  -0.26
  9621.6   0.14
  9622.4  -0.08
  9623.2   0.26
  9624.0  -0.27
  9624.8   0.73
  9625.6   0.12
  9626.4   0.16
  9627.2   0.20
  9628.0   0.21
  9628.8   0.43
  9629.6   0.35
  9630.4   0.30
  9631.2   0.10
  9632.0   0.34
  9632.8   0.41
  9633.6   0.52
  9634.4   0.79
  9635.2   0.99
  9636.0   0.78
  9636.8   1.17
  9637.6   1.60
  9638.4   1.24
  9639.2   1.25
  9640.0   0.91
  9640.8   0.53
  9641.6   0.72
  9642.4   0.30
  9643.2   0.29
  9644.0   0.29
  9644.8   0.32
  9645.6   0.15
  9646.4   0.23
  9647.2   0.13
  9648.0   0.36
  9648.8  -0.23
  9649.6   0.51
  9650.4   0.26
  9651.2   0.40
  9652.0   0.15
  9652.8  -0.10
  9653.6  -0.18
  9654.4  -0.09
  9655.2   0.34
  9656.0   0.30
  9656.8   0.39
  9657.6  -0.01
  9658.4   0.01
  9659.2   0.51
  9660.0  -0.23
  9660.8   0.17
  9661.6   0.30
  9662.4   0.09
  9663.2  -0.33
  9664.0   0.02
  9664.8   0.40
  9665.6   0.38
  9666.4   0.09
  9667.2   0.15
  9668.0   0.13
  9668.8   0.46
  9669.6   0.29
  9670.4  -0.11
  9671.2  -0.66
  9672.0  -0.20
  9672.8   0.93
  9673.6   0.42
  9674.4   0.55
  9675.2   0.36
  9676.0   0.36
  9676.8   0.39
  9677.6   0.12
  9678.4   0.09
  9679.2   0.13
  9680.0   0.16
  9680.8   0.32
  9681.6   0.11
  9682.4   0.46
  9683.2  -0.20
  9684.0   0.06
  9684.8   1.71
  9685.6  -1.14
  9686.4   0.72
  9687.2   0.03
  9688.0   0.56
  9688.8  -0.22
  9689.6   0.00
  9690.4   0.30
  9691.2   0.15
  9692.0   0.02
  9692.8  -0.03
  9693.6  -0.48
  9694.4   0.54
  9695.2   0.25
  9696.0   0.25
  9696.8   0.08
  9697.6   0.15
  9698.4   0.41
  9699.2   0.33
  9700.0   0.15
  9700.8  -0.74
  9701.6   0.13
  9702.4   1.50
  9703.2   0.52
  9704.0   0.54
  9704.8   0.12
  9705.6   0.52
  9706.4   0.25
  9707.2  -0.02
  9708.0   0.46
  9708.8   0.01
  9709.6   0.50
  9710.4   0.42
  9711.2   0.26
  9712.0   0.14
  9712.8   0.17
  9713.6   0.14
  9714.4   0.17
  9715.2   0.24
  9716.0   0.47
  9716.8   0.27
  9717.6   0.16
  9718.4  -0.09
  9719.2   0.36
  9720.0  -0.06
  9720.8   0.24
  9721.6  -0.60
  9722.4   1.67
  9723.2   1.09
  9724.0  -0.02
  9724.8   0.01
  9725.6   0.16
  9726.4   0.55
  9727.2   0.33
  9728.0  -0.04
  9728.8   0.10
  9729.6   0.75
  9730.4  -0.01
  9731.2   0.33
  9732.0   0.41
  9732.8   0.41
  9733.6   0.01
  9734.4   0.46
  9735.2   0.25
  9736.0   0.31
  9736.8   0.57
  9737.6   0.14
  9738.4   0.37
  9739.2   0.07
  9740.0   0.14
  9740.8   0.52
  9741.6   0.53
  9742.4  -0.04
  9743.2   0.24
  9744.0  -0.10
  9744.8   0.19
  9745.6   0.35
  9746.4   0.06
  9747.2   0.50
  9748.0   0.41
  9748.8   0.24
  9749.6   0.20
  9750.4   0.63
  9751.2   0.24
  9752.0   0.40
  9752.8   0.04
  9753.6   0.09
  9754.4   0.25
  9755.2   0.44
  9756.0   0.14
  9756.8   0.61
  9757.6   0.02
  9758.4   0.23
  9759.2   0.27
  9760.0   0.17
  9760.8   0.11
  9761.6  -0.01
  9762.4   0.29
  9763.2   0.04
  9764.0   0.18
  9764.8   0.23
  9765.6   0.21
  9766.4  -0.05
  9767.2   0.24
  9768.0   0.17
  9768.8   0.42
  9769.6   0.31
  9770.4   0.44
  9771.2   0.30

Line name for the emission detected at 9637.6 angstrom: H-beta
